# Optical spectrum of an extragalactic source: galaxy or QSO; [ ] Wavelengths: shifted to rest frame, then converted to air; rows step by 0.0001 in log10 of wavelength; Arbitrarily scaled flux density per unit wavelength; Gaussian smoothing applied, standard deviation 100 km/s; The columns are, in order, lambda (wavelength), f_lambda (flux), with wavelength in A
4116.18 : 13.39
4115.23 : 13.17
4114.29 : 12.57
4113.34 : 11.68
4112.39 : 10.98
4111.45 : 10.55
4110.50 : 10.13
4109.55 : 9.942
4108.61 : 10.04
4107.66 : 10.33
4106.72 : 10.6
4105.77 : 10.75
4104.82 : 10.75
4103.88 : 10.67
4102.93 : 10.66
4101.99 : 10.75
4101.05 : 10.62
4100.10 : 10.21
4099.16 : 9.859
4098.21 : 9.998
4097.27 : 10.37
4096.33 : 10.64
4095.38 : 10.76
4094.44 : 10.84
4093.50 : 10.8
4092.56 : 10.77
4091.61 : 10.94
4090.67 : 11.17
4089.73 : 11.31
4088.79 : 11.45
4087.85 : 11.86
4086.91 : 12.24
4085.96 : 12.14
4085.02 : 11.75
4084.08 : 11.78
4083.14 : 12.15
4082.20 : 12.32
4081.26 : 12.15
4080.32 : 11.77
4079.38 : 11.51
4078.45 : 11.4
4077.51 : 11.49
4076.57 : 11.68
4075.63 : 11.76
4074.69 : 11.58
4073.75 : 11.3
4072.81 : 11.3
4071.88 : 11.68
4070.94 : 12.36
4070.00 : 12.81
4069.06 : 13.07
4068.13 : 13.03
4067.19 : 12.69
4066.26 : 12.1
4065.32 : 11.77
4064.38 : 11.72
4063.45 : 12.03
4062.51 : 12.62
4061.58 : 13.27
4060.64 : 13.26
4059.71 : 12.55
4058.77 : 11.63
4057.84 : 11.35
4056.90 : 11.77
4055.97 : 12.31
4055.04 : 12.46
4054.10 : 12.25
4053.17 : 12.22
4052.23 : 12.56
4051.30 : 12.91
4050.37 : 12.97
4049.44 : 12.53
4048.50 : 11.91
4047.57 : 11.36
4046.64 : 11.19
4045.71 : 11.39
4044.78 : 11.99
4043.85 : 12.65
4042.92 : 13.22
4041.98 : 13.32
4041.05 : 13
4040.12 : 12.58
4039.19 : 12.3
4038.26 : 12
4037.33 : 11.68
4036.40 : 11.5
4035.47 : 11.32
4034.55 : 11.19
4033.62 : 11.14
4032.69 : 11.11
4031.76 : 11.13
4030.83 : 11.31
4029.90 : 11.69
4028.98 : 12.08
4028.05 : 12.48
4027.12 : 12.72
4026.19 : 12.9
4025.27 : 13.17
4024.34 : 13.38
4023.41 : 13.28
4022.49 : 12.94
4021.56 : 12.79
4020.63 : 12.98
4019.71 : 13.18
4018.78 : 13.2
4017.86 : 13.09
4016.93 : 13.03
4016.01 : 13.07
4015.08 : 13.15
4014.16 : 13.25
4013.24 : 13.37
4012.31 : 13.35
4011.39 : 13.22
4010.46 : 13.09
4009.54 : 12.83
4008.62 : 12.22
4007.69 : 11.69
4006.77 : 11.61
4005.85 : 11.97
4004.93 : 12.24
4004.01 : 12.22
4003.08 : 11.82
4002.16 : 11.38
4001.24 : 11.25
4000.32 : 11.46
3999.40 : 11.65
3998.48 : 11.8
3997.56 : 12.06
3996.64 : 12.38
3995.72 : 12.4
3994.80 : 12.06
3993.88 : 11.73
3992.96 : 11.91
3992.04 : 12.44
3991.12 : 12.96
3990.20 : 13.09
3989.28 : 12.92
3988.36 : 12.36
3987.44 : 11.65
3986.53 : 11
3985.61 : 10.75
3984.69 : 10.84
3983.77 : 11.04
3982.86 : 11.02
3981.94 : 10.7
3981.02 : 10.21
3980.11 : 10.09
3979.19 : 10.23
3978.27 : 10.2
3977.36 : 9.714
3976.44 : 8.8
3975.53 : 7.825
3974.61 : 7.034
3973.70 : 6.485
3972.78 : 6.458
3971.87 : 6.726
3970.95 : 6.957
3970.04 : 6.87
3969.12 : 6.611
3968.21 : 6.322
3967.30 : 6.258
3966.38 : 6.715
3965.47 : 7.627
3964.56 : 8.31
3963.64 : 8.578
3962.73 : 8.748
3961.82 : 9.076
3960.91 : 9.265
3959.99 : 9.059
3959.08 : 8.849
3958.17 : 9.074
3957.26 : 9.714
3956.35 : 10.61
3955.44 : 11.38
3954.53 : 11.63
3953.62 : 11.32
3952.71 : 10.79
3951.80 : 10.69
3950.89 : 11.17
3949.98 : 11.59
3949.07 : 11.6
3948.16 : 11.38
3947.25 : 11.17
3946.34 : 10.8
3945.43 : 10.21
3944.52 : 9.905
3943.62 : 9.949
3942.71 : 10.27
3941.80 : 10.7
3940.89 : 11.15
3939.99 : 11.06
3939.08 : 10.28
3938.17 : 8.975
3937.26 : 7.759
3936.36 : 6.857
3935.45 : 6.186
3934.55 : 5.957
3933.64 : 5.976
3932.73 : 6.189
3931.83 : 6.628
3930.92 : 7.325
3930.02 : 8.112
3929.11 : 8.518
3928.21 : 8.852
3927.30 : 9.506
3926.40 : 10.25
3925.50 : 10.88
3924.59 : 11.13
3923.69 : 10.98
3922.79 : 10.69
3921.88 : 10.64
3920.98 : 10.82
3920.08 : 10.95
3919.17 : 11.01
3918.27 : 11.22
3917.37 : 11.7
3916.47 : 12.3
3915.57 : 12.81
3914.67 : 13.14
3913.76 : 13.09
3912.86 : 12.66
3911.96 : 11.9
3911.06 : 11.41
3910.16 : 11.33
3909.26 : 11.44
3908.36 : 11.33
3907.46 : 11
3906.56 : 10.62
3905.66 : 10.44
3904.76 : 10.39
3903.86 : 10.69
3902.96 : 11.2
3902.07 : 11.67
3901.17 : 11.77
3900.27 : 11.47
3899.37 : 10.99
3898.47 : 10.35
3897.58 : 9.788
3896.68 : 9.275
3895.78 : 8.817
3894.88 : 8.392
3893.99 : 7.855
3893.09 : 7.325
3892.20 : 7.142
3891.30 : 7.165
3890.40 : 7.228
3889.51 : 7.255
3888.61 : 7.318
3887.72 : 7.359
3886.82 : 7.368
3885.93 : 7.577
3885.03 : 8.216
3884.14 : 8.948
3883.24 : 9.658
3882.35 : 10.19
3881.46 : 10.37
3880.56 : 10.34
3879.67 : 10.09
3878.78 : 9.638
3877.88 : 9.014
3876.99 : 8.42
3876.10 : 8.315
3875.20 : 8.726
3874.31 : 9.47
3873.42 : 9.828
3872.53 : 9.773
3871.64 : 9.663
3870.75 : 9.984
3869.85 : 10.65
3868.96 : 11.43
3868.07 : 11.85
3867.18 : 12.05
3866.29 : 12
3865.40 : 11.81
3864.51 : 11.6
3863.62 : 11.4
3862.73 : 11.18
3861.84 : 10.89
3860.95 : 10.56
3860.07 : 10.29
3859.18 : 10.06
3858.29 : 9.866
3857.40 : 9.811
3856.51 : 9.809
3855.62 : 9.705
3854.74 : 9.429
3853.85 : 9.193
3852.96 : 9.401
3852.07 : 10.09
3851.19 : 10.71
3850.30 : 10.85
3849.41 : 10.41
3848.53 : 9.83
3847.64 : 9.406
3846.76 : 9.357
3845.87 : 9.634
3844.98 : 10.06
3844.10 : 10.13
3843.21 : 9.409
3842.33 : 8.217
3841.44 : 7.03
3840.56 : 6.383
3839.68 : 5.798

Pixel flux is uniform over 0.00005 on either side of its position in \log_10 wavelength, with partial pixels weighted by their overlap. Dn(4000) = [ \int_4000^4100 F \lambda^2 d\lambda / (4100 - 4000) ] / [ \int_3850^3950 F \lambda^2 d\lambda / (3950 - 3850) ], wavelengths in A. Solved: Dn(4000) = 1.31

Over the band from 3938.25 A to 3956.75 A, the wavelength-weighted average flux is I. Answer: 10.8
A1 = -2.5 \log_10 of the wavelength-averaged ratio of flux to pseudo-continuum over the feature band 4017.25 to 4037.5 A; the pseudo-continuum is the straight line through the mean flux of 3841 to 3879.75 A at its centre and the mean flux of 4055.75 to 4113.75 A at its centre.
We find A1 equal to -0.11 mag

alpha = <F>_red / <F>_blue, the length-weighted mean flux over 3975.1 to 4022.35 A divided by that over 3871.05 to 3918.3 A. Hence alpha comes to 1.2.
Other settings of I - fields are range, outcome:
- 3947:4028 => 10.9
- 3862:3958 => 10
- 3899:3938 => 10.2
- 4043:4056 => 12.2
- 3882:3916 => 9.91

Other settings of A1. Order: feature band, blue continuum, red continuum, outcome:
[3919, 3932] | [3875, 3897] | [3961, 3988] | -0.14 mag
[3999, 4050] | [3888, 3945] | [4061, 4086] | -0.09 mag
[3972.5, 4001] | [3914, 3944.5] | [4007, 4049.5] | 0.04 mag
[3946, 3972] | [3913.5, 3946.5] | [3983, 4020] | 0.16 mag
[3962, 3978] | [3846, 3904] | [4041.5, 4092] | 0.41 mag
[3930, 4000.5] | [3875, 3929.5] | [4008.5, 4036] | 0.17 mag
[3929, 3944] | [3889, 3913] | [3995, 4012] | 0.28 mag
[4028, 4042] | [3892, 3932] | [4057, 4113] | -0.06 mag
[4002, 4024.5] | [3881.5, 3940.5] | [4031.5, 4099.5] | -0.15 mag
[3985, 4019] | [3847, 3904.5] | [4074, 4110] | -0.17 mag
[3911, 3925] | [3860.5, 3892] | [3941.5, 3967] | -0.19 mag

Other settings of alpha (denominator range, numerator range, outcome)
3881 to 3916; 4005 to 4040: 1.25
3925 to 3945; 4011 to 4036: 1.44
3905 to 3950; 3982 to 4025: 1.21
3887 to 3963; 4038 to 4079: 1.23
